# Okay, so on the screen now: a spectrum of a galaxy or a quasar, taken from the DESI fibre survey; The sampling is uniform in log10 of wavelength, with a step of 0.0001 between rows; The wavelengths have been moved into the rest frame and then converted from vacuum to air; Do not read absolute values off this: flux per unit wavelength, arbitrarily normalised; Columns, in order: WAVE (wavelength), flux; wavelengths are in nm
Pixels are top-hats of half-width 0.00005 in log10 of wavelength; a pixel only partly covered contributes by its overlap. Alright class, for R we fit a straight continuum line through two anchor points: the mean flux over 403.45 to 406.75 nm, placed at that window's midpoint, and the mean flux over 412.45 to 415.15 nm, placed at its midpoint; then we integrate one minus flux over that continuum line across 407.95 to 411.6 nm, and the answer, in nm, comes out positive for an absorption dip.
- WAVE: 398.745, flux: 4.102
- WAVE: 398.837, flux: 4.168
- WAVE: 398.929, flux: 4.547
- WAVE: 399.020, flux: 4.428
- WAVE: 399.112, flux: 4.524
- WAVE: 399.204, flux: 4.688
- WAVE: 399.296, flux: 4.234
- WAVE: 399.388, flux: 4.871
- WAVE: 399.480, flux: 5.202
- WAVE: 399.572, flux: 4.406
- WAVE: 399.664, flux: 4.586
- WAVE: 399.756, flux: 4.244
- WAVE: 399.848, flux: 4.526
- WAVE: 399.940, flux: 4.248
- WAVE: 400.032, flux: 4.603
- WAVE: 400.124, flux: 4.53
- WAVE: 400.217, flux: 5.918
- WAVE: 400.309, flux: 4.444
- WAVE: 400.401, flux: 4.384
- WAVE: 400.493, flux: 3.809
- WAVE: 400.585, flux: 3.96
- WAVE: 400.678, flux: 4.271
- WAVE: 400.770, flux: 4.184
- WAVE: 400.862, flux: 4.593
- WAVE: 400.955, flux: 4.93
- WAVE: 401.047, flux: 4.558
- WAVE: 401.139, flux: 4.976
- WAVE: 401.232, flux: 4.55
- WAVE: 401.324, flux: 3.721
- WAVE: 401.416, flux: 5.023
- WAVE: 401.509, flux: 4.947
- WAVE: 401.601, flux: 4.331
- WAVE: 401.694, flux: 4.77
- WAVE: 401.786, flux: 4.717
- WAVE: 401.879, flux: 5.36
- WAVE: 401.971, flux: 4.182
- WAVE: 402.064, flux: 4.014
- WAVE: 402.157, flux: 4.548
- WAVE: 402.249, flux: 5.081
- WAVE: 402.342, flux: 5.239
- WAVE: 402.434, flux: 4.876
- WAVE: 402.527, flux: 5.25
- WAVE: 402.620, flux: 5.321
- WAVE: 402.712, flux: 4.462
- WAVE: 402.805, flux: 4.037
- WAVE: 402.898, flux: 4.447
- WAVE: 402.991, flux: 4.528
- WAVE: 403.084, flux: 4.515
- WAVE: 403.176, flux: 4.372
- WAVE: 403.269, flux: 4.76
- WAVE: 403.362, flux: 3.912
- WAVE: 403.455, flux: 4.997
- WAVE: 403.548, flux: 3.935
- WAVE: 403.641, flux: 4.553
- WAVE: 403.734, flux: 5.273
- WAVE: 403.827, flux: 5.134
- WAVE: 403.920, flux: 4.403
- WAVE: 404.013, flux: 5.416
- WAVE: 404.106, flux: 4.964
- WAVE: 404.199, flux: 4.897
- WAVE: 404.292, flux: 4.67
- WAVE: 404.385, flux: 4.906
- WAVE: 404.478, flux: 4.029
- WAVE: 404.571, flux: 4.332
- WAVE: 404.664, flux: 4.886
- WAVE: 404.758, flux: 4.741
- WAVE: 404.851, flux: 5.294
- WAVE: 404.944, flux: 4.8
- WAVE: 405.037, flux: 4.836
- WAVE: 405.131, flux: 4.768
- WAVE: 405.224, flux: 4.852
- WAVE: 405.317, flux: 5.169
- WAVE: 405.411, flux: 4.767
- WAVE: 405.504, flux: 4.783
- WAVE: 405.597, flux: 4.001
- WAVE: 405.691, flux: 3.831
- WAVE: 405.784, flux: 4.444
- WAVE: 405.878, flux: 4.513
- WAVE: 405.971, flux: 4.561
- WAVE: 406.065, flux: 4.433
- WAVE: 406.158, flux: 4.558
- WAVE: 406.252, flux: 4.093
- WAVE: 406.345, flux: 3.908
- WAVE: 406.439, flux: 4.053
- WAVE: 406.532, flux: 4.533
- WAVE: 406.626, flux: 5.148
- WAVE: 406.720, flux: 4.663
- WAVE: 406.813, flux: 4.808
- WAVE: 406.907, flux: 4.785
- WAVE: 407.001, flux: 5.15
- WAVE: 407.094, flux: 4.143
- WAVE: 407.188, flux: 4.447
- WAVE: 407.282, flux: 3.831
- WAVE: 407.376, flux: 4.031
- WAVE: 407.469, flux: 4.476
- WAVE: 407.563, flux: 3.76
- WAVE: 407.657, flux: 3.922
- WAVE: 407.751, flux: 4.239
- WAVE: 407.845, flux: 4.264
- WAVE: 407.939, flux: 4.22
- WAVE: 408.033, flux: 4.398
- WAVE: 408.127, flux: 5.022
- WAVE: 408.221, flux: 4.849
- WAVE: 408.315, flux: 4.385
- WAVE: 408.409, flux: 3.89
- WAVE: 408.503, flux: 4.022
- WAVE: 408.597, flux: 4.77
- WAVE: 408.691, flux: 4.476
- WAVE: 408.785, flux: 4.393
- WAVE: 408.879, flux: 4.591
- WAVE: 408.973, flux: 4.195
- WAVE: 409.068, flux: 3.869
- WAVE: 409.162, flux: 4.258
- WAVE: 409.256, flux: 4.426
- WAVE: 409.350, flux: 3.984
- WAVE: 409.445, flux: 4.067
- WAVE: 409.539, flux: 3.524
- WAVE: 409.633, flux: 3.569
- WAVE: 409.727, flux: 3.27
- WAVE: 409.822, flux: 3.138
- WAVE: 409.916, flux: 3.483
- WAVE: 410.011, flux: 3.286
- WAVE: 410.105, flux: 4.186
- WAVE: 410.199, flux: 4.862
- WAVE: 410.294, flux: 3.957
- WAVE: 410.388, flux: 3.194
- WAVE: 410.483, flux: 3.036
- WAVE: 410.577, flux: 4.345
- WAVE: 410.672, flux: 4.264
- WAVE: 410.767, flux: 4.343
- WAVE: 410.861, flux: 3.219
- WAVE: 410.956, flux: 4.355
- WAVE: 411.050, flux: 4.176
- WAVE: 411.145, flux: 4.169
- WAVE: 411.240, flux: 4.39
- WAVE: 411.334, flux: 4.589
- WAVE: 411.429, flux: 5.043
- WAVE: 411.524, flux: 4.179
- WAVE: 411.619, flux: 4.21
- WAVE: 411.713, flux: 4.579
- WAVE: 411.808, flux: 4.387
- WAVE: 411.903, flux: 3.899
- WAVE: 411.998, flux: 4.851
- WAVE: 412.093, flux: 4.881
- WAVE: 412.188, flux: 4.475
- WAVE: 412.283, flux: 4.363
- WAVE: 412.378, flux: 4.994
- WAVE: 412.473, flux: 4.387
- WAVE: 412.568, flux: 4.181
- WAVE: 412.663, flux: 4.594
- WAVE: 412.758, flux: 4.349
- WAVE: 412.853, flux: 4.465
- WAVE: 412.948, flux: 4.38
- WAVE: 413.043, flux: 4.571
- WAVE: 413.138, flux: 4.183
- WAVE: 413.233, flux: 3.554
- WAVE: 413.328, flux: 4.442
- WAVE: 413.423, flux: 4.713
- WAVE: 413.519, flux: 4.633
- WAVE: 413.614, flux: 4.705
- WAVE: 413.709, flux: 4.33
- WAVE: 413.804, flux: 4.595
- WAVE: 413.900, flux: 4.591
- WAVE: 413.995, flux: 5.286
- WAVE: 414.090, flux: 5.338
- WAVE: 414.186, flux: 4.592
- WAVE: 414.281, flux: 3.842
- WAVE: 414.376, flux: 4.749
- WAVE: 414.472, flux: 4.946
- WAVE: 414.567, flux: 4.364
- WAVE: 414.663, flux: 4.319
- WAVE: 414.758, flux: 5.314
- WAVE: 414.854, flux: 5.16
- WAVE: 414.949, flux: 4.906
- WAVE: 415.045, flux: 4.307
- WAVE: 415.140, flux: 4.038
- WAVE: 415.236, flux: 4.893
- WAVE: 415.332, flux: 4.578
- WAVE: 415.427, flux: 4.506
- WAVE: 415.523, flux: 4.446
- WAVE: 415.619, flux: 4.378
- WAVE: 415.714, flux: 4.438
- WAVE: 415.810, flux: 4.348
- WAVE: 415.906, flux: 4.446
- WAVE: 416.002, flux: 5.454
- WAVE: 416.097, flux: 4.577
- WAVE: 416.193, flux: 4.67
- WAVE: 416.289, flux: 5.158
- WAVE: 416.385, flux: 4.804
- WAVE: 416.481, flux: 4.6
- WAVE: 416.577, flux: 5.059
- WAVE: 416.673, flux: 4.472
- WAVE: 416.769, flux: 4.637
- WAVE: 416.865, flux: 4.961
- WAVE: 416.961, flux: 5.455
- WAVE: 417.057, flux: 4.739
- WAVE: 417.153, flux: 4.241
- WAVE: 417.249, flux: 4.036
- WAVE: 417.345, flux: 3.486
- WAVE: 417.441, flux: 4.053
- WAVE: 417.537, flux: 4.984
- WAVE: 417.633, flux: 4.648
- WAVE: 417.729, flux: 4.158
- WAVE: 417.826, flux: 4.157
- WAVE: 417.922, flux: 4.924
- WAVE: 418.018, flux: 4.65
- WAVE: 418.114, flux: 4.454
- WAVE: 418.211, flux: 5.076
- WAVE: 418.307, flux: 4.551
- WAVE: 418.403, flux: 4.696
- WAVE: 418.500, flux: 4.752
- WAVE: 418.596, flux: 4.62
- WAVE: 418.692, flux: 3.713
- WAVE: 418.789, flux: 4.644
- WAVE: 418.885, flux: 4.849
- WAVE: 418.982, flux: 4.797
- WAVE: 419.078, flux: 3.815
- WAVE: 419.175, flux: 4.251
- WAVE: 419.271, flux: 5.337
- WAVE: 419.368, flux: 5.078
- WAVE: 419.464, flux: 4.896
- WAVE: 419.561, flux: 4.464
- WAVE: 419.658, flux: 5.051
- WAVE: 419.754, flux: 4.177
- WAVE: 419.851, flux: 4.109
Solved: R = 0.38 nm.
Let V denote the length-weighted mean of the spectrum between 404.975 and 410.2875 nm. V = 4.3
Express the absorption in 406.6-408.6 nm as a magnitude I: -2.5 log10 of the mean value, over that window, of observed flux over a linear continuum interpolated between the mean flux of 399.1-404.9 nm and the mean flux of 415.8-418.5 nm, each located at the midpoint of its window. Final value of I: 0.06 mag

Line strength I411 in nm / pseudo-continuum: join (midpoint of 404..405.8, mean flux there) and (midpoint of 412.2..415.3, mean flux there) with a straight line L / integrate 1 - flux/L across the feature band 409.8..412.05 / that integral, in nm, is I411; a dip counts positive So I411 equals 0.25 nm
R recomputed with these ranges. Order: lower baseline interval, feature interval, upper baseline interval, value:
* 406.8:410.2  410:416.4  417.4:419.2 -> -0.17 nm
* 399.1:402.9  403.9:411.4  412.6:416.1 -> 0.43 nm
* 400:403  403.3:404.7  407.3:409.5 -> -0.06 nm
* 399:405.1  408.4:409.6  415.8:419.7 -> 0.11 nm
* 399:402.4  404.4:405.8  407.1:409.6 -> -0.08 nm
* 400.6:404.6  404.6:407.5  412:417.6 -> 0.05 nm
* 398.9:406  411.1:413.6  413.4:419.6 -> 0.10 nm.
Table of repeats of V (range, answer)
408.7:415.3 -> 4.32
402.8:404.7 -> 4.63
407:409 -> 4.32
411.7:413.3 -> 4.41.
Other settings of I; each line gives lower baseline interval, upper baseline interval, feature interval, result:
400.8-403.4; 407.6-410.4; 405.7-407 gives -0.05 mag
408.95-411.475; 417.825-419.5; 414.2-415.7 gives -0.06 mag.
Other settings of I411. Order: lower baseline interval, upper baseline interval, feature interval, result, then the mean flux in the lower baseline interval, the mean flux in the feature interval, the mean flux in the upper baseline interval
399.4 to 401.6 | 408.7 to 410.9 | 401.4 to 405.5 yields -0.37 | 4.55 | 4.73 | 3.9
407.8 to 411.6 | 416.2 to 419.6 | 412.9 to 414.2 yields -0.06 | 4.12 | 4.56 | 4.61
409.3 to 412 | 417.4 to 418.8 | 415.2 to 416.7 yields -0.10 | 4.01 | 4.68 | 4.54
